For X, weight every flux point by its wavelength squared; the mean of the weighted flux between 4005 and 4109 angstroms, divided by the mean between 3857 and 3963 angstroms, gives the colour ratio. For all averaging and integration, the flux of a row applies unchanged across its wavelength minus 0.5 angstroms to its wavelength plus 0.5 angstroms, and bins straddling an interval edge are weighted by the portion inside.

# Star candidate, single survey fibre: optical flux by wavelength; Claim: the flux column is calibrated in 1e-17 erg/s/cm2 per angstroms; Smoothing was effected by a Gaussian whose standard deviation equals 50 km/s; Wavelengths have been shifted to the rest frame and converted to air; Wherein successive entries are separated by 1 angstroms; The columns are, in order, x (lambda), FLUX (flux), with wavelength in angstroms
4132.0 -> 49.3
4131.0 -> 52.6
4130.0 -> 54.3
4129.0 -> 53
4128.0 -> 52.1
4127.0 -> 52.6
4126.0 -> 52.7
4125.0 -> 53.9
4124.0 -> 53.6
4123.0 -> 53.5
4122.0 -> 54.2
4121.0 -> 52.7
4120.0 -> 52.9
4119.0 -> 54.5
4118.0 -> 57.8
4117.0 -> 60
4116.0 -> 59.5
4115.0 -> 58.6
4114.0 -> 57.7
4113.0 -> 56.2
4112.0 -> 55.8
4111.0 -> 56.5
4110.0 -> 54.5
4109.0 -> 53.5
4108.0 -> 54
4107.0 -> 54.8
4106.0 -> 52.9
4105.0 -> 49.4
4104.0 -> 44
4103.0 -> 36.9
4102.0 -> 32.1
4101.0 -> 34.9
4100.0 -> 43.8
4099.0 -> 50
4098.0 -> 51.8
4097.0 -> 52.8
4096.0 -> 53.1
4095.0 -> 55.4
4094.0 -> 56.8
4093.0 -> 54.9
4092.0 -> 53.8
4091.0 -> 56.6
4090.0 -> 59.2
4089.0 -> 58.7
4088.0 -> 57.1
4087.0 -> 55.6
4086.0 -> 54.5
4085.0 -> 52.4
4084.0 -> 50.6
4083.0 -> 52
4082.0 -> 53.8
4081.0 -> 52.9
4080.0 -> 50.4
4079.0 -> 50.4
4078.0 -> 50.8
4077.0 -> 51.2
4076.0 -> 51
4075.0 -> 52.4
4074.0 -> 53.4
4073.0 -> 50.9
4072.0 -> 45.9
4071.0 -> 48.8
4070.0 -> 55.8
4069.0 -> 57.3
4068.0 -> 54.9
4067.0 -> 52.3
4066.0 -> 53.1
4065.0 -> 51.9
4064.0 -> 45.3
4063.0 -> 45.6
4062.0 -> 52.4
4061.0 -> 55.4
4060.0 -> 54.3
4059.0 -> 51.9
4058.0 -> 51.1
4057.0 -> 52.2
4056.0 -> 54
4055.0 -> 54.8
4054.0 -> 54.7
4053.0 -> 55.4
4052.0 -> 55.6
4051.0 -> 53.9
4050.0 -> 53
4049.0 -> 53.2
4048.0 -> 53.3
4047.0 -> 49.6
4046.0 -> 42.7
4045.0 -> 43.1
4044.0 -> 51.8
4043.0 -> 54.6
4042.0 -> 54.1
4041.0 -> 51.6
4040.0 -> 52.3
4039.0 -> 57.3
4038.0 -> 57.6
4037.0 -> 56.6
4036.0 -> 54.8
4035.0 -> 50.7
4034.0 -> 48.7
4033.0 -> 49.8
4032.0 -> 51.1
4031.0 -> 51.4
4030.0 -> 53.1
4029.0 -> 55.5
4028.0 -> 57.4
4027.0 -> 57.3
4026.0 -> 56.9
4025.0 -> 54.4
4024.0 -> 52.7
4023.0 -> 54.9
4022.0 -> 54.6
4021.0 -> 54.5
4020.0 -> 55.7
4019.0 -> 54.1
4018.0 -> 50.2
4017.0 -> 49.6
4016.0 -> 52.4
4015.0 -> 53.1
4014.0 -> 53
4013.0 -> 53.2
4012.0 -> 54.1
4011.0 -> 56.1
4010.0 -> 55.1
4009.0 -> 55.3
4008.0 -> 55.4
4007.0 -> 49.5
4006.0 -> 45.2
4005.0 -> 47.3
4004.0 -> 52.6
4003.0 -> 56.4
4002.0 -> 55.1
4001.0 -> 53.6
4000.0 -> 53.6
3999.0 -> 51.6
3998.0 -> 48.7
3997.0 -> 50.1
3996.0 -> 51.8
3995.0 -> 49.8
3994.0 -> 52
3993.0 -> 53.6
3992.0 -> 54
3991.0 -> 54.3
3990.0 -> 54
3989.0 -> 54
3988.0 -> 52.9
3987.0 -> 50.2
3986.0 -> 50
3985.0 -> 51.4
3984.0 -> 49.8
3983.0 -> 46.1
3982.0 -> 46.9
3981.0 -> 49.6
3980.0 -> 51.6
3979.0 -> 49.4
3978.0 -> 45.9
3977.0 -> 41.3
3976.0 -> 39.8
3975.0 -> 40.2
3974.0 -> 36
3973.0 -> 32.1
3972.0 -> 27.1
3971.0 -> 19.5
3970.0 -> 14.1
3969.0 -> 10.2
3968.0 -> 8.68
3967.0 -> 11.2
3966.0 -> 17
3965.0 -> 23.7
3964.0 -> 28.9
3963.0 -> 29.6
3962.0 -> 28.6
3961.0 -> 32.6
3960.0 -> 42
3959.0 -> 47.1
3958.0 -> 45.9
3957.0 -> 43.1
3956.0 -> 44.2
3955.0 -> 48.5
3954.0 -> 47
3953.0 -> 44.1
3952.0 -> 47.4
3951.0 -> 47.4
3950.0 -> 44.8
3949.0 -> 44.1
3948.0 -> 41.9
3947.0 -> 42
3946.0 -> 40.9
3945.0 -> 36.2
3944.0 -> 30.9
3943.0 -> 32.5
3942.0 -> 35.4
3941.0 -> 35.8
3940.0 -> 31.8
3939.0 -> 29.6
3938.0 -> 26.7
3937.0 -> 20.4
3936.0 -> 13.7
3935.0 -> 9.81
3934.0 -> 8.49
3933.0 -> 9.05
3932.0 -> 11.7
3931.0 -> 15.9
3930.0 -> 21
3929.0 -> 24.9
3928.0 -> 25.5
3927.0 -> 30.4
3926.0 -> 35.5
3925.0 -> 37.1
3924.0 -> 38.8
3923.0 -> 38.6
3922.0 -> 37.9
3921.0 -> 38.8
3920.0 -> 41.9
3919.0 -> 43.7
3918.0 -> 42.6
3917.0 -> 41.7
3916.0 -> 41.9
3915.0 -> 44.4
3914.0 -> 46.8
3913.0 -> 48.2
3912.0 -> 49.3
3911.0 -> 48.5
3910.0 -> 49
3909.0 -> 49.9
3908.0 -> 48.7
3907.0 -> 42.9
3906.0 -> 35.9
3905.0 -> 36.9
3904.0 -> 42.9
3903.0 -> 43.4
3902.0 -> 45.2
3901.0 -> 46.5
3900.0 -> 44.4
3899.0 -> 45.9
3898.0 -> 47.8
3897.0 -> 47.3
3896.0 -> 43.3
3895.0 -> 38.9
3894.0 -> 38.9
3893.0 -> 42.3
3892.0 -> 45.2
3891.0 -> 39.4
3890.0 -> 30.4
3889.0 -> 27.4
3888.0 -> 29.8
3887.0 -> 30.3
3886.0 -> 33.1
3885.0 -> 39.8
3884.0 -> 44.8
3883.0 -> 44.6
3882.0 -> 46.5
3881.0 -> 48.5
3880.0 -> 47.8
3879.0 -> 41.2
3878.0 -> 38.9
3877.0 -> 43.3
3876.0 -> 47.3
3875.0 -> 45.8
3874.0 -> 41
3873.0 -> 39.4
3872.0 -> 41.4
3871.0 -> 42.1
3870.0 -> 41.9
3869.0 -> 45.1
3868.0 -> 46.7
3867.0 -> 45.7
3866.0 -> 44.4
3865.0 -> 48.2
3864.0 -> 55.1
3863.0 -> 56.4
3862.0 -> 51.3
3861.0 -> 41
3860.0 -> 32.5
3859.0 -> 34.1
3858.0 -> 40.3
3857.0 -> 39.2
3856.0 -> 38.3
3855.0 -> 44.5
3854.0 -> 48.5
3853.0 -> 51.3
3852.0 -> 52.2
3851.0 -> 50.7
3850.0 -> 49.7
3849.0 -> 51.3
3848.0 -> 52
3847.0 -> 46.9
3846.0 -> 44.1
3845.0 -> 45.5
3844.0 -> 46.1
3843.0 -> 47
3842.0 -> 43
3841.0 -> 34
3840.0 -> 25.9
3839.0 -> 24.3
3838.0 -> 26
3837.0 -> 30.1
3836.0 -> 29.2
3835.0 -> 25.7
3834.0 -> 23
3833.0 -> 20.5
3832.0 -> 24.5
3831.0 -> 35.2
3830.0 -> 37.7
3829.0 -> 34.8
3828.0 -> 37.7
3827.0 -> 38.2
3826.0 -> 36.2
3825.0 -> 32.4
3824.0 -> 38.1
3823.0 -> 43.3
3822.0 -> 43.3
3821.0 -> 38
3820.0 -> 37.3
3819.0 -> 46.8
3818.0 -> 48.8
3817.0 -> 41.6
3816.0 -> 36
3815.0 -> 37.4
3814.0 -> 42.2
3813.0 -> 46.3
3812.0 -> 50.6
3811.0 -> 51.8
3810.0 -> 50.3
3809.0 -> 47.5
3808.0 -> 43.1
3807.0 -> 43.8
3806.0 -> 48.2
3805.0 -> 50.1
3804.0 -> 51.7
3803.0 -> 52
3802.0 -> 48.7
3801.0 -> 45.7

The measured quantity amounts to 1.44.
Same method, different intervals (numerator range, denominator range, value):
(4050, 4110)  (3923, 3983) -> 1.69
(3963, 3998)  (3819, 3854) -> 1.13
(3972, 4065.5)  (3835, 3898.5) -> 1.33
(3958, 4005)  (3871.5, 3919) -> 1.03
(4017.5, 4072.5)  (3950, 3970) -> 1.63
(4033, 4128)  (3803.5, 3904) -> 1.42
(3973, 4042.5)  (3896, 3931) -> 1.32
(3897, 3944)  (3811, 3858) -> 0.94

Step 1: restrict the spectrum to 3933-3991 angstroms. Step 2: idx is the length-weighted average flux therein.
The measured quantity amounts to 36.3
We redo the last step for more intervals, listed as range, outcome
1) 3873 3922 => 42.5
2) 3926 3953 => 29.6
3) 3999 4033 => 53.4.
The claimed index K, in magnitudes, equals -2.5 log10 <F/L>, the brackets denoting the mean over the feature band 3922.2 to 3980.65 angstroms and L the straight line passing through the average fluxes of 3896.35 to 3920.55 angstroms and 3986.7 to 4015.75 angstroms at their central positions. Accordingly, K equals 0.448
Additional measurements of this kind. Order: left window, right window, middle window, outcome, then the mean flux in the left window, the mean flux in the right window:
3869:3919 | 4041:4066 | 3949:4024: 0.070 mag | 42.6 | 51.9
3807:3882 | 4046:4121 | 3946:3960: 0.037 mag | 41.5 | 52.5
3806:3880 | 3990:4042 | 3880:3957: 0.221 mag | 41.4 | 53.1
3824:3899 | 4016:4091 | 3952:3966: 0.213 mag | 40.5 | 52.9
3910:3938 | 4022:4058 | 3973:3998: -0.122 mag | 32.3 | 53.1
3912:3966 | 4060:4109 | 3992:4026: -0.230 mag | 34.7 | 51.4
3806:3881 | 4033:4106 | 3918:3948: 0.468 mag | 41.5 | 51.7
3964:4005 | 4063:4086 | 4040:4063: -0.062 mag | 42.6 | 51.6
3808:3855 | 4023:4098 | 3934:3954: 0.336 mag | 40.1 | 53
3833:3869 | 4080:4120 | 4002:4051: -0.073 mag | 41.6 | 52.8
